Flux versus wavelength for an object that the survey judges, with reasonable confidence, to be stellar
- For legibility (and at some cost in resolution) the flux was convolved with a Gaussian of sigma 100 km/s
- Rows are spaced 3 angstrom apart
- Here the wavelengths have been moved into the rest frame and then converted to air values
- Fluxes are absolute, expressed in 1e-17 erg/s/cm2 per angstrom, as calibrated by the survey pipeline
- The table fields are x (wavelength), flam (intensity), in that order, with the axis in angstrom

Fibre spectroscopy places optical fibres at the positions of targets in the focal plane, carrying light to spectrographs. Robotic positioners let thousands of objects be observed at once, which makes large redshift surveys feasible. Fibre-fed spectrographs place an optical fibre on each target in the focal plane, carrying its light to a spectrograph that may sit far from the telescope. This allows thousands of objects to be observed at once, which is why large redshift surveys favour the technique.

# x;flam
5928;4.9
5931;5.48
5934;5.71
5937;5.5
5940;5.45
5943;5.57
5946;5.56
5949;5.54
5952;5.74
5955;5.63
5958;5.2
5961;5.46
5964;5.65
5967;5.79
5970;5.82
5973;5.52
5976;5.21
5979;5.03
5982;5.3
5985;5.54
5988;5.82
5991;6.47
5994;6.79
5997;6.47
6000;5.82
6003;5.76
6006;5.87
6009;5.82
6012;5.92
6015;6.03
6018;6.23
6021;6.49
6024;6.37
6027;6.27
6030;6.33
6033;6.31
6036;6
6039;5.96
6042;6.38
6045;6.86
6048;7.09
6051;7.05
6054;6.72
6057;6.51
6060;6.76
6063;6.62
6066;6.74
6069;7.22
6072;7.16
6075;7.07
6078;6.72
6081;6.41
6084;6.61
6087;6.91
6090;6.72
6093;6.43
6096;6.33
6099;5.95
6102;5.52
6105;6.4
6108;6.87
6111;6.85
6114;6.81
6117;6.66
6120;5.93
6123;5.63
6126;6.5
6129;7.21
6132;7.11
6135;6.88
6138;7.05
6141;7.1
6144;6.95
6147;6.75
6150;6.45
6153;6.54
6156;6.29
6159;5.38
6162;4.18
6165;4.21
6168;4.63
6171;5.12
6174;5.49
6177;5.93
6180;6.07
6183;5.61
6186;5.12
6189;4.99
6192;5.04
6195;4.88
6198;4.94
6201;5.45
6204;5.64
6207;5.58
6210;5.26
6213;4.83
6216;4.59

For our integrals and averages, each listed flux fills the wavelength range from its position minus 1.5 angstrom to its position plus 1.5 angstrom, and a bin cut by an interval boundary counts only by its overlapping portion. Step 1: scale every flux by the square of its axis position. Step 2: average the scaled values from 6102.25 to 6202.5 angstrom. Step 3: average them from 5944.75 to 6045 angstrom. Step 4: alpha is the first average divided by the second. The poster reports 1.06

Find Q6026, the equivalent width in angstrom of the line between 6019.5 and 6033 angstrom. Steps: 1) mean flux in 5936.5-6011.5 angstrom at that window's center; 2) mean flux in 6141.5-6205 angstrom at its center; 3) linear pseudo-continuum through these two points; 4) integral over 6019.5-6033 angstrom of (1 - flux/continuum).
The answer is -1.7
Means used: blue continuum 5.7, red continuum 5.53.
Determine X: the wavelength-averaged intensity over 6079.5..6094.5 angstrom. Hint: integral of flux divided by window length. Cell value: 6.62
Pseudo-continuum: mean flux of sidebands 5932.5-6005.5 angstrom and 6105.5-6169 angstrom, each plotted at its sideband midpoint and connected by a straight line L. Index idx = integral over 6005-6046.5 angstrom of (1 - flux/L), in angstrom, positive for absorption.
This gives -2.22 angstrom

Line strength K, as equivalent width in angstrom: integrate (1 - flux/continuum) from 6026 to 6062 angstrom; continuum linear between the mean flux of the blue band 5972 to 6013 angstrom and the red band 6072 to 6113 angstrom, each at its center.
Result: -1.9 angstrom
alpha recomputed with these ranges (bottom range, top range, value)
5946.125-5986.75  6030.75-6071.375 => 1.24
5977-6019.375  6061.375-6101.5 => 1.16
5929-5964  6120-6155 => 1.29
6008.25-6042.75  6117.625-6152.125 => 1.12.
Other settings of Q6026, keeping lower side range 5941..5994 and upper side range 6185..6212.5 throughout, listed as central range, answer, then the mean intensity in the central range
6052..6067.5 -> -3.5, 6.68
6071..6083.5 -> -3.2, 6.81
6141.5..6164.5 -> -3.3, 6.04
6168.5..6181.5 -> -0.8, 5.57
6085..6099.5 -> -3.0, 6.51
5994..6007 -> -1.2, 6.08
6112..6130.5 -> -3.9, 6.47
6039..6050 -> -2.4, 6.68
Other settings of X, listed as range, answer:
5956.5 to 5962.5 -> 5.33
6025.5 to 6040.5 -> 6.17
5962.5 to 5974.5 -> 5.7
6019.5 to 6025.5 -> 6.43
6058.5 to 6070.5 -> 6.83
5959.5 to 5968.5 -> 5.63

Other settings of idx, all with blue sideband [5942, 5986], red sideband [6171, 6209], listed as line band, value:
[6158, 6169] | 1.7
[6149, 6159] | -1.6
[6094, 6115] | -3.7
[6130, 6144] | -4.2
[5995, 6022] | -2.8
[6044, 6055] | -3.0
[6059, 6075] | -4.3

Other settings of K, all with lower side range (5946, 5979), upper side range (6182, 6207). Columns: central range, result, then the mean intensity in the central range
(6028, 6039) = -1.50 angstrom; 6.18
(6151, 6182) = -0.85 angstrom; 5.4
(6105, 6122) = -3.97 angstrom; 6.57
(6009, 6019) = -1.01 angstrom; 6.02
